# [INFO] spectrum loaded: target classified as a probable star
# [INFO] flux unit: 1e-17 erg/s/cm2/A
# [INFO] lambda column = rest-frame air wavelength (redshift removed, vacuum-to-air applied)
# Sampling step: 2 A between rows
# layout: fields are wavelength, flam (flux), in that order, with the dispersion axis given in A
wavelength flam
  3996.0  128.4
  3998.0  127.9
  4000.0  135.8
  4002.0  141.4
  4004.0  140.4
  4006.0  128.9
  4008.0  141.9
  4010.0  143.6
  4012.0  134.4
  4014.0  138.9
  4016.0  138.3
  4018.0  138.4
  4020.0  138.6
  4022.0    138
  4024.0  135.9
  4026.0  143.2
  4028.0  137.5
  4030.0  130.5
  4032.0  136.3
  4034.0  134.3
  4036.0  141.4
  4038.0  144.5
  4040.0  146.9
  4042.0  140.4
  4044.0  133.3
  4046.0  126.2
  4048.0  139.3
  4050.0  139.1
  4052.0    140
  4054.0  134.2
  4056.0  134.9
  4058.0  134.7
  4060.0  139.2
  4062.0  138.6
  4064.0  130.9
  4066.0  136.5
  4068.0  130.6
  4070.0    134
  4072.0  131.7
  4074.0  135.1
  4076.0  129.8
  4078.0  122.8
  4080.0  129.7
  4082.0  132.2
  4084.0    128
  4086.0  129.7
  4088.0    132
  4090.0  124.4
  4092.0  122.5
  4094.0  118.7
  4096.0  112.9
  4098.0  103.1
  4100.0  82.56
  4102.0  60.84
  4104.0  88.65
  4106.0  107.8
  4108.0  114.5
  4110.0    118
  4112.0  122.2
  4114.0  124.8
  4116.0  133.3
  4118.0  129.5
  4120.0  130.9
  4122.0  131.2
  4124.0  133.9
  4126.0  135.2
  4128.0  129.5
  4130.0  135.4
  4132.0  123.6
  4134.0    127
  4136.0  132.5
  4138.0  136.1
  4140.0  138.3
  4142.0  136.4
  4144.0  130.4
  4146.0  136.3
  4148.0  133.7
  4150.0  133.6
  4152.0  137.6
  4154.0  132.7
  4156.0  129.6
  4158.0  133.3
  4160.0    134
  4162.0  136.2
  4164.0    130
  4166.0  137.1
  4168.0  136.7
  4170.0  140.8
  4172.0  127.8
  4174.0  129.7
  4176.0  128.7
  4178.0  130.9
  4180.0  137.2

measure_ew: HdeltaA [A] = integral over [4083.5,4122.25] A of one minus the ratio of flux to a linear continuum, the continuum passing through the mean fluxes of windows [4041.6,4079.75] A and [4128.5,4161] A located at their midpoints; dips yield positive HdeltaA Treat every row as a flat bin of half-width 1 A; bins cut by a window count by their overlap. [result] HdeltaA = 5.3 A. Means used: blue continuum 134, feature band 115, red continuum 133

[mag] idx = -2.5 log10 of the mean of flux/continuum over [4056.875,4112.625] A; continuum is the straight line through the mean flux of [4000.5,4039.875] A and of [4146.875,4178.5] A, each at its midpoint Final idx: 0.127 mag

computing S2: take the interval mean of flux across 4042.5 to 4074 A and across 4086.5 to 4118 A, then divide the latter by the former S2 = 0.8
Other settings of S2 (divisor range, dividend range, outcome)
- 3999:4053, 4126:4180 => 0.96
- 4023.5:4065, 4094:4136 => 0.86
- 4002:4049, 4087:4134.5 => 0.86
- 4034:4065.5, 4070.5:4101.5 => 0.88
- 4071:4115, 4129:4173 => 1.14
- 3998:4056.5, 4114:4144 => 0.96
